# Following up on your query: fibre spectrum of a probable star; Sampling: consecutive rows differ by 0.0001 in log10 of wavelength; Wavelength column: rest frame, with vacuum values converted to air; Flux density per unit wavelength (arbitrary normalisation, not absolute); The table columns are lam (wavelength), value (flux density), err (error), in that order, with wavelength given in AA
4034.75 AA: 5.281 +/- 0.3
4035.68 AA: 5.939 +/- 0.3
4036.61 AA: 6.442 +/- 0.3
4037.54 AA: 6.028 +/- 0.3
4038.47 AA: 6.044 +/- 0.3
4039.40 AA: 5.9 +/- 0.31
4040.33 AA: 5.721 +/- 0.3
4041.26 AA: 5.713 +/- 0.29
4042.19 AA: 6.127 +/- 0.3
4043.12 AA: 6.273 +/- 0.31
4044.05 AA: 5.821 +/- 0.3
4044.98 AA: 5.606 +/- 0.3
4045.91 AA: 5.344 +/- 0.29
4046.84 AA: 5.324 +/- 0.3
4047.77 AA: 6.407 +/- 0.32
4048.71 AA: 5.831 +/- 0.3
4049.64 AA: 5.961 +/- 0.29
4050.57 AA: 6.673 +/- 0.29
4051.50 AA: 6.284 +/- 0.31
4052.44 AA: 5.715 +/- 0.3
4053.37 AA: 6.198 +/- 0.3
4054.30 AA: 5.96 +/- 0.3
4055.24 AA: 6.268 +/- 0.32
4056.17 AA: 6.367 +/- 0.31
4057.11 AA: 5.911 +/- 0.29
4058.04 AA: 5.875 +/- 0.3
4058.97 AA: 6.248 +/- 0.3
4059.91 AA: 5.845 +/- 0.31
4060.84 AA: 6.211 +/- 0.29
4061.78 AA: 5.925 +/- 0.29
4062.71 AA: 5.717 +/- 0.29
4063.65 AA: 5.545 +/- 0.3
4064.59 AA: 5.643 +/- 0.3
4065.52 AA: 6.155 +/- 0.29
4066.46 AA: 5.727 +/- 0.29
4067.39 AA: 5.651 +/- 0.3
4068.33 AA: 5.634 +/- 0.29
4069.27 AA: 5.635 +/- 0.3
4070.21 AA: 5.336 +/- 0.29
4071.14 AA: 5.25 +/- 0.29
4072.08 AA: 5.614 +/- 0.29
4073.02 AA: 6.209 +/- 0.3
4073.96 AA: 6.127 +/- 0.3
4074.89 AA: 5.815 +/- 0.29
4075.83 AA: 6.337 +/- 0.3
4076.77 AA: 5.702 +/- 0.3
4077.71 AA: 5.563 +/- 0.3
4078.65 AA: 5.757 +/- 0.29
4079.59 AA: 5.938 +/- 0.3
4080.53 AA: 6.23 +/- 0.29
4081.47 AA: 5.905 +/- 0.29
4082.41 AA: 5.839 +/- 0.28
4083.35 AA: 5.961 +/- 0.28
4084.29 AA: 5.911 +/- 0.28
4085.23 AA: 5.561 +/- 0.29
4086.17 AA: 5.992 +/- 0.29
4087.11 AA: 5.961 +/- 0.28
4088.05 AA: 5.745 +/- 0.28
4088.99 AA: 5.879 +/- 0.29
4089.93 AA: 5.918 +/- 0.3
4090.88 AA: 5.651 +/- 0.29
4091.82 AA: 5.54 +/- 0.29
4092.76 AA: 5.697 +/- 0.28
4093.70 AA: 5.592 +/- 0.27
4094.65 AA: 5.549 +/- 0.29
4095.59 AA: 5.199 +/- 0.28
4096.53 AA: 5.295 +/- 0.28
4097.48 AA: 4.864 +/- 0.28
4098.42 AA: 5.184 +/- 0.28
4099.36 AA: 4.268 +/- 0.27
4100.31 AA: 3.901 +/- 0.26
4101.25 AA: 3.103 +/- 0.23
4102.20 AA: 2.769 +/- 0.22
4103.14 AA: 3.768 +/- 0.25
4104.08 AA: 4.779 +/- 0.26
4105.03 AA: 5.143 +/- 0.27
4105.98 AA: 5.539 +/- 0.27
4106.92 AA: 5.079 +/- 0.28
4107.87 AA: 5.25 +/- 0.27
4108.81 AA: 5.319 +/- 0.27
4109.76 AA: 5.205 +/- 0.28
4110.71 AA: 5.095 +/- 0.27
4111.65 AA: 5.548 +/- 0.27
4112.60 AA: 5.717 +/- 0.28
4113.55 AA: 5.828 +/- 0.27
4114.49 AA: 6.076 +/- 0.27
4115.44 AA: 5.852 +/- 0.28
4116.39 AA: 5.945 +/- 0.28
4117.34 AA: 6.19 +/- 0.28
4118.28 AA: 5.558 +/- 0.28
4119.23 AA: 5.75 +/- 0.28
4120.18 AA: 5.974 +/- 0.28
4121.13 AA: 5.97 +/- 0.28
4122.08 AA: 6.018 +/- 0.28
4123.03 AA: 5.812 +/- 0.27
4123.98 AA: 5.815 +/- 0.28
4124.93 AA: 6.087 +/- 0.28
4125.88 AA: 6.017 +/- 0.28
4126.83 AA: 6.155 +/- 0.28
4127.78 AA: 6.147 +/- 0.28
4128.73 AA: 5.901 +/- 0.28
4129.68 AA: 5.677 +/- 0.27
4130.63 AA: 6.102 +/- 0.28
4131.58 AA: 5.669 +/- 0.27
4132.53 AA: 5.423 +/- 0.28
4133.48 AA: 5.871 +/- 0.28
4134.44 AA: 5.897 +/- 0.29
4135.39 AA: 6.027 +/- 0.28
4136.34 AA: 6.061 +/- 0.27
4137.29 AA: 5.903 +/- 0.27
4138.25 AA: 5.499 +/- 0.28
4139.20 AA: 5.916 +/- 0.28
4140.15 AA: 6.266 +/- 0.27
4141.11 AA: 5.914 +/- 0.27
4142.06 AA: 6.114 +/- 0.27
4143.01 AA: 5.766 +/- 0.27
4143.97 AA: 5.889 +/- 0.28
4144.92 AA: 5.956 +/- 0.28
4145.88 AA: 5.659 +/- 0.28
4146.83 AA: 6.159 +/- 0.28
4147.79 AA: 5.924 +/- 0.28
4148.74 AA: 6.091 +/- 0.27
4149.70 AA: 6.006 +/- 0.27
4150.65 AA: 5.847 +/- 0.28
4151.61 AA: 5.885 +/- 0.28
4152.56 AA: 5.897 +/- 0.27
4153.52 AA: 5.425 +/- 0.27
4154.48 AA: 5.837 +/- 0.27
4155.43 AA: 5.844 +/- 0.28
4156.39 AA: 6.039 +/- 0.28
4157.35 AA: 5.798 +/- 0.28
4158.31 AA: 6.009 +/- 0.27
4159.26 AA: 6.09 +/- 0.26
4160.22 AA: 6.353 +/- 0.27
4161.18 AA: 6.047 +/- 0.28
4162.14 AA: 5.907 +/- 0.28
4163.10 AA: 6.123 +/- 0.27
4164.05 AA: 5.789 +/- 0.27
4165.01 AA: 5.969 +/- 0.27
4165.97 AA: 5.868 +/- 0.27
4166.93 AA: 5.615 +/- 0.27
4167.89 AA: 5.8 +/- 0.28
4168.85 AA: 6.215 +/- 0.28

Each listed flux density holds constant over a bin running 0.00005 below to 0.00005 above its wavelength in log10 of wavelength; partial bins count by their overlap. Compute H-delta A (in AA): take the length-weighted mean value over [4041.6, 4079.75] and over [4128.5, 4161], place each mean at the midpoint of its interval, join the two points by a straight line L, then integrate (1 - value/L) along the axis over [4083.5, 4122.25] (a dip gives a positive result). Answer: 3.6 AA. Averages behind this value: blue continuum 5.89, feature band 5.35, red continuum 5.9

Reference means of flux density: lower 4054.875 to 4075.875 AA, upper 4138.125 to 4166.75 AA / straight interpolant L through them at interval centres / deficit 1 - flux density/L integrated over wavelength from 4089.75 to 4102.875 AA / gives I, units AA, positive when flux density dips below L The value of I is 2.30 AA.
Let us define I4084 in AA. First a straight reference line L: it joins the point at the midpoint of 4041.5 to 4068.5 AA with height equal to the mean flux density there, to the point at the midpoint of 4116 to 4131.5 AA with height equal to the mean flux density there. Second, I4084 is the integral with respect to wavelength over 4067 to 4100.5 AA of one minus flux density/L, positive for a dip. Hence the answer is 1.7 AA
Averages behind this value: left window 5.94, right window 5.94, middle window 5.63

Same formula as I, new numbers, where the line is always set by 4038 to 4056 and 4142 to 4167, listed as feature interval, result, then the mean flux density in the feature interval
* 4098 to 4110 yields 2.8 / 4.55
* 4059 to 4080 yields 0.6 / 5.8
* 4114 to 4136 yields 0.1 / 5.91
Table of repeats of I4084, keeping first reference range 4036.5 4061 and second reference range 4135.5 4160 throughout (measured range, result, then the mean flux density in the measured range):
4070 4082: 0.3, 5.84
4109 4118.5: 0.4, 5.7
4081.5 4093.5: 0.3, 5.81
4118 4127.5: 0.0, 5.92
